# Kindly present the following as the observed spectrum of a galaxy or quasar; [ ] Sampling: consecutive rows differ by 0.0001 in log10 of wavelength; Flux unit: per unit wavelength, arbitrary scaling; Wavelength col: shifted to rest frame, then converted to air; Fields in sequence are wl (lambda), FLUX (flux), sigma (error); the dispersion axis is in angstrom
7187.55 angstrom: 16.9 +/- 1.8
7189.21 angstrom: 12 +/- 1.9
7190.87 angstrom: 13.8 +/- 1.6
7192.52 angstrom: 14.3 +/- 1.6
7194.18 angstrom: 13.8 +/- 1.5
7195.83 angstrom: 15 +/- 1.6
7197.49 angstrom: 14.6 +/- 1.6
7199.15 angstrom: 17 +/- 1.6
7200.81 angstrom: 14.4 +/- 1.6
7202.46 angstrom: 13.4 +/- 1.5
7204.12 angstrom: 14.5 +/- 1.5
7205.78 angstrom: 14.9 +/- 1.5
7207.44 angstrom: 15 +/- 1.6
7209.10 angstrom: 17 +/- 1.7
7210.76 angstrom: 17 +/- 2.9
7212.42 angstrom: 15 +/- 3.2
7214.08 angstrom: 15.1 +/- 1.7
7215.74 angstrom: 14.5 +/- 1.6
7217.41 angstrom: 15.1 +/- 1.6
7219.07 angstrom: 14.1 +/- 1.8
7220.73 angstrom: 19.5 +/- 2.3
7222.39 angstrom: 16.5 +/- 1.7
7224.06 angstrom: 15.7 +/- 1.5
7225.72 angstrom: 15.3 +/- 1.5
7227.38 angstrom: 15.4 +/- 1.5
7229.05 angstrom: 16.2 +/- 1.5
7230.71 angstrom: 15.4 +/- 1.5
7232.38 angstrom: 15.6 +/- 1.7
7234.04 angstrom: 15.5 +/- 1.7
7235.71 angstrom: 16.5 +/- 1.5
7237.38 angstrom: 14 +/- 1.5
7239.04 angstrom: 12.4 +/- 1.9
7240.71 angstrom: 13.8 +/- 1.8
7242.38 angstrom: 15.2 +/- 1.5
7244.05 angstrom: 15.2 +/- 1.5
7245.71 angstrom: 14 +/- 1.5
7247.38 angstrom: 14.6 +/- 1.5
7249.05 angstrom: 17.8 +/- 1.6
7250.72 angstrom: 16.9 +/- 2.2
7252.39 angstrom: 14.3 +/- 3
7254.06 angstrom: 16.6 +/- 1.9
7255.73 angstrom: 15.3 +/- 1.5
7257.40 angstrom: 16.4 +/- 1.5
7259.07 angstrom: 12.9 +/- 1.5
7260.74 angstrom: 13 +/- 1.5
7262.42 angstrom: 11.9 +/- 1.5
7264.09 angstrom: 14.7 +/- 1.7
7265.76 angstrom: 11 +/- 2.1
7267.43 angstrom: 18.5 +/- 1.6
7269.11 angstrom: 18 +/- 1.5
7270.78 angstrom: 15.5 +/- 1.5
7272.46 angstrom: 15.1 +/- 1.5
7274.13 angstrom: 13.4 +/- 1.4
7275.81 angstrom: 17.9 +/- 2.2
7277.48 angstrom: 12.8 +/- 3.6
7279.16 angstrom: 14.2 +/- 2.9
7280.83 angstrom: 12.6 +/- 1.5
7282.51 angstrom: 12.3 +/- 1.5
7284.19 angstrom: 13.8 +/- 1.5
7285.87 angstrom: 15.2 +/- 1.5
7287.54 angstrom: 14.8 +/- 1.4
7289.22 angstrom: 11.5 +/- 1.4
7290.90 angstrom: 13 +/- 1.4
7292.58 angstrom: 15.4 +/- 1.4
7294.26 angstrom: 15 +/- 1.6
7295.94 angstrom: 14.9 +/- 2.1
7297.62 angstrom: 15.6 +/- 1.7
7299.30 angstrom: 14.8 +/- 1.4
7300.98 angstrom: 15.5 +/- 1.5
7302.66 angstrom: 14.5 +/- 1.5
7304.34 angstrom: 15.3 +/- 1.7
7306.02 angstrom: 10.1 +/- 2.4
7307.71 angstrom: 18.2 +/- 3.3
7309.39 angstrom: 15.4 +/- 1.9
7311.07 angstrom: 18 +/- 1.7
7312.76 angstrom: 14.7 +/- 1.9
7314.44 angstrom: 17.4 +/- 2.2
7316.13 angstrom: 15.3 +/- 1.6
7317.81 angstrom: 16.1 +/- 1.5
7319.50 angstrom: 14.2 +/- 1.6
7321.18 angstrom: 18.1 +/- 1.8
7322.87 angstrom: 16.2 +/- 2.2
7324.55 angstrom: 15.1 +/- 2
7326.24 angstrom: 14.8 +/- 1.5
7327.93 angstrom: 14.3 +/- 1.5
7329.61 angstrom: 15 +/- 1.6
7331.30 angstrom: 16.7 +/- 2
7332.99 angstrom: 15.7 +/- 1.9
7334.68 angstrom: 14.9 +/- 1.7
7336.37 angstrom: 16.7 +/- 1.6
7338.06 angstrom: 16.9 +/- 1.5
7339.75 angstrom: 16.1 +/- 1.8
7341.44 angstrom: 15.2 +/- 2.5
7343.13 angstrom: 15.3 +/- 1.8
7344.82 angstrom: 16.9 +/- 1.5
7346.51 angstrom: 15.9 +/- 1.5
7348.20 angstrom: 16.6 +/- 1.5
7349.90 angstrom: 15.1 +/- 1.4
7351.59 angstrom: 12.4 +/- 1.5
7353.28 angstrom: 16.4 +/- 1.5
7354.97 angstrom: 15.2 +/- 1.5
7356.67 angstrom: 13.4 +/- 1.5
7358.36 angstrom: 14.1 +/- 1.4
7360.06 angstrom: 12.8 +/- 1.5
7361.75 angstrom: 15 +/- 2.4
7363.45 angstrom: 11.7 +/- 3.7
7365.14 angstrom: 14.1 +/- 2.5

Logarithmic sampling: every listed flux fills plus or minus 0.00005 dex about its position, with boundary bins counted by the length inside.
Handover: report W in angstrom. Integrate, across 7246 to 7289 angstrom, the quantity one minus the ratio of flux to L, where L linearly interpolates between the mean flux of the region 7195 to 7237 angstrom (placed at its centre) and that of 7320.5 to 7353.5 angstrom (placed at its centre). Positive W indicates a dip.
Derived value 2.4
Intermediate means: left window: 15.5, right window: 15.7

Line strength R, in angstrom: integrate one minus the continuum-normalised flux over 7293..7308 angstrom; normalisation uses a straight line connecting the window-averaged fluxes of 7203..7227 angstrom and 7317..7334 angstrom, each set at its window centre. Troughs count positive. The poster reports 0.81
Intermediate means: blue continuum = 15.6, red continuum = 15.6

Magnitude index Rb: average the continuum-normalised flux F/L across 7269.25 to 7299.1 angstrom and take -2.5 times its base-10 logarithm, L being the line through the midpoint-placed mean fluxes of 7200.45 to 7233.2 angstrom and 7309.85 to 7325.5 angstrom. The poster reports 0.108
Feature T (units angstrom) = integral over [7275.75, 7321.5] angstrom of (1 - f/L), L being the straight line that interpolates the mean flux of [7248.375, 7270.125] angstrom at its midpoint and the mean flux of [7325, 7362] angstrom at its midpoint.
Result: 1.2 angstrom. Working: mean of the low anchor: 15.2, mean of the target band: 14.8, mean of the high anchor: 15.2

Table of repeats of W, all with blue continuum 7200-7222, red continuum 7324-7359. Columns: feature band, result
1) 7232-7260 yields 0.50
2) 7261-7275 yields 0.62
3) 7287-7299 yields 0.82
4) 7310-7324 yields -0.76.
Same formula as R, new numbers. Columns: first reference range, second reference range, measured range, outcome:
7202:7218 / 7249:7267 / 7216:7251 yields -1.3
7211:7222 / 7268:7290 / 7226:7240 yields 0.2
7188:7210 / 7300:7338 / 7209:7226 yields -1.2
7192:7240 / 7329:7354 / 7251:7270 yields 0.7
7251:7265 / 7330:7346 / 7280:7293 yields 1.3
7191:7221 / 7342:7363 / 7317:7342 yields -1.4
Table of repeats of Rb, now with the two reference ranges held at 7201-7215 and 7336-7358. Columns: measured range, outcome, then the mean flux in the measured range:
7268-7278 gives -0.02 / 15.6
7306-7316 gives -0.04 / 16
